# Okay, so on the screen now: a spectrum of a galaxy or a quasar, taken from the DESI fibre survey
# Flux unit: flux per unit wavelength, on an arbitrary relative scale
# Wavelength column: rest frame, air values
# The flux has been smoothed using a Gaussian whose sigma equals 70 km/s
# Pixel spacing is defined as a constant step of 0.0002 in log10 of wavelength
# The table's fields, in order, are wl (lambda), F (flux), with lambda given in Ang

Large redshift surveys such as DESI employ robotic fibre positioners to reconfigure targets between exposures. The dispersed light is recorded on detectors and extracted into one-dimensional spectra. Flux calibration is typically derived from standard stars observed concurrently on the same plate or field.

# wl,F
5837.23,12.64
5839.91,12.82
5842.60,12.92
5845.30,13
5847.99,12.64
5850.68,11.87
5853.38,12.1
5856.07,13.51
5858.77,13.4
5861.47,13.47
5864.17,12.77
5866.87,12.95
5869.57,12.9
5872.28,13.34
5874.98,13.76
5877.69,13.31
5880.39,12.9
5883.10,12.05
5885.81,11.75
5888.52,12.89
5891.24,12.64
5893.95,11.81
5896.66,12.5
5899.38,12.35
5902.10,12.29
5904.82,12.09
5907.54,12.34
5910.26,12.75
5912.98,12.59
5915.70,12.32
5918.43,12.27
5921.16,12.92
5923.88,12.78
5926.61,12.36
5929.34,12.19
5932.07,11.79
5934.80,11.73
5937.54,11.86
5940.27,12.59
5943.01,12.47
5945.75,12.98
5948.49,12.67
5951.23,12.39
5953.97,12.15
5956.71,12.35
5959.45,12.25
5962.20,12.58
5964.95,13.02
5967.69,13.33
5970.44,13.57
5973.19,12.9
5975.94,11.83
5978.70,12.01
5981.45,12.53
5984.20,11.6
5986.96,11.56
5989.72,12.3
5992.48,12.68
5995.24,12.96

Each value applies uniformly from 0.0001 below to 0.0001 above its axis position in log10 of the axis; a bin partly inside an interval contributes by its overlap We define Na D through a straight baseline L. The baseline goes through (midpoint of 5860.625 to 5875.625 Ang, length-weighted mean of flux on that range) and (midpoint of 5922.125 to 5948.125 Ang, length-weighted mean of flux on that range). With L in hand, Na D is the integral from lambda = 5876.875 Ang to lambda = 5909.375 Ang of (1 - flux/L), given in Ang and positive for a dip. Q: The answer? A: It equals 1.1 Ang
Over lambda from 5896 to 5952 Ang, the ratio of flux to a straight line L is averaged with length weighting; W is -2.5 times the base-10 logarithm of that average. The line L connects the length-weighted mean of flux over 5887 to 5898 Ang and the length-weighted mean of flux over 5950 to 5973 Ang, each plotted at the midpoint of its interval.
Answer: 0.02 mag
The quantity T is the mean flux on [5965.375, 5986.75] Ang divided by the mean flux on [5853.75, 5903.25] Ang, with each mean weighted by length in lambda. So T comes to 0.98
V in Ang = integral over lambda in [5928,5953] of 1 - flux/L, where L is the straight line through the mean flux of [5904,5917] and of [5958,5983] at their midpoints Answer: 0.51 Ang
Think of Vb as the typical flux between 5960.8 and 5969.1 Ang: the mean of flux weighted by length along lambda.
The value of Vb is 13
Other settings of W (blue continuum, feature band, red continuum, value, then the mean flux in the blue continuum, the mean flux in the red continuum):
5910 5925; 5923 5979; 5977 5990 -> -0.02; 12.6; 12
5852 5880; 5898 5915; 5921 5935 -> 0.02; 13.1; 12.3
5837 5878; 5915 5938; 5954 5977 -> 0.05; 13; 12.7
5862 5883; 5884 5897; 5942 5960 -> 0.06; 13.1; 12.5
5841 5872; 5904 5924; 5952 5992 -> 0.01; 12.9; 12.4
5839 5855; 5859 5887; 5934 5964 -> -0.04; 12.6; 12.4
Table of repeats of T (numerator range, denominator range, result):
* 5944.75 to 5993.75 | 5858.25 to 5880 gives 0.94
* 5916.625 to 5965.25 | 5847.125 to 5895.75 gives 0.97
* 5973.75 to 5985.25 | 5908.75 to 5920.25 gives 0.97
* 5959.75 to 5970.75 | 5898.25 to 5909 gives 1.06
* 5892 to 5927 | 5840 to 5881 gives 0.96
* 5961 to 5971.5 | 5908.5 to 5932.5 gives 1.05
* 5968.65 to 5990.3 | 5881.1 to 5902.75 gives 1.00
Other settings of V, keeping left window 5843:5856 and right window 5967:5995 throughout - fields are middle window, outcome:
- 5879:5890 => 0.1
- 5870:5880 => -0.7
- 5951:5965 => 0.0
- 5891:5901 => 0.2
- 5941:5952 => -0.2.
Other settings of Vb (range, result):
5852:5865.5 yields 13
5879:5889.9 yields 12.4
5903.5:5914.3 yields 12.4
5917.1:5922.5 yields 12.6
